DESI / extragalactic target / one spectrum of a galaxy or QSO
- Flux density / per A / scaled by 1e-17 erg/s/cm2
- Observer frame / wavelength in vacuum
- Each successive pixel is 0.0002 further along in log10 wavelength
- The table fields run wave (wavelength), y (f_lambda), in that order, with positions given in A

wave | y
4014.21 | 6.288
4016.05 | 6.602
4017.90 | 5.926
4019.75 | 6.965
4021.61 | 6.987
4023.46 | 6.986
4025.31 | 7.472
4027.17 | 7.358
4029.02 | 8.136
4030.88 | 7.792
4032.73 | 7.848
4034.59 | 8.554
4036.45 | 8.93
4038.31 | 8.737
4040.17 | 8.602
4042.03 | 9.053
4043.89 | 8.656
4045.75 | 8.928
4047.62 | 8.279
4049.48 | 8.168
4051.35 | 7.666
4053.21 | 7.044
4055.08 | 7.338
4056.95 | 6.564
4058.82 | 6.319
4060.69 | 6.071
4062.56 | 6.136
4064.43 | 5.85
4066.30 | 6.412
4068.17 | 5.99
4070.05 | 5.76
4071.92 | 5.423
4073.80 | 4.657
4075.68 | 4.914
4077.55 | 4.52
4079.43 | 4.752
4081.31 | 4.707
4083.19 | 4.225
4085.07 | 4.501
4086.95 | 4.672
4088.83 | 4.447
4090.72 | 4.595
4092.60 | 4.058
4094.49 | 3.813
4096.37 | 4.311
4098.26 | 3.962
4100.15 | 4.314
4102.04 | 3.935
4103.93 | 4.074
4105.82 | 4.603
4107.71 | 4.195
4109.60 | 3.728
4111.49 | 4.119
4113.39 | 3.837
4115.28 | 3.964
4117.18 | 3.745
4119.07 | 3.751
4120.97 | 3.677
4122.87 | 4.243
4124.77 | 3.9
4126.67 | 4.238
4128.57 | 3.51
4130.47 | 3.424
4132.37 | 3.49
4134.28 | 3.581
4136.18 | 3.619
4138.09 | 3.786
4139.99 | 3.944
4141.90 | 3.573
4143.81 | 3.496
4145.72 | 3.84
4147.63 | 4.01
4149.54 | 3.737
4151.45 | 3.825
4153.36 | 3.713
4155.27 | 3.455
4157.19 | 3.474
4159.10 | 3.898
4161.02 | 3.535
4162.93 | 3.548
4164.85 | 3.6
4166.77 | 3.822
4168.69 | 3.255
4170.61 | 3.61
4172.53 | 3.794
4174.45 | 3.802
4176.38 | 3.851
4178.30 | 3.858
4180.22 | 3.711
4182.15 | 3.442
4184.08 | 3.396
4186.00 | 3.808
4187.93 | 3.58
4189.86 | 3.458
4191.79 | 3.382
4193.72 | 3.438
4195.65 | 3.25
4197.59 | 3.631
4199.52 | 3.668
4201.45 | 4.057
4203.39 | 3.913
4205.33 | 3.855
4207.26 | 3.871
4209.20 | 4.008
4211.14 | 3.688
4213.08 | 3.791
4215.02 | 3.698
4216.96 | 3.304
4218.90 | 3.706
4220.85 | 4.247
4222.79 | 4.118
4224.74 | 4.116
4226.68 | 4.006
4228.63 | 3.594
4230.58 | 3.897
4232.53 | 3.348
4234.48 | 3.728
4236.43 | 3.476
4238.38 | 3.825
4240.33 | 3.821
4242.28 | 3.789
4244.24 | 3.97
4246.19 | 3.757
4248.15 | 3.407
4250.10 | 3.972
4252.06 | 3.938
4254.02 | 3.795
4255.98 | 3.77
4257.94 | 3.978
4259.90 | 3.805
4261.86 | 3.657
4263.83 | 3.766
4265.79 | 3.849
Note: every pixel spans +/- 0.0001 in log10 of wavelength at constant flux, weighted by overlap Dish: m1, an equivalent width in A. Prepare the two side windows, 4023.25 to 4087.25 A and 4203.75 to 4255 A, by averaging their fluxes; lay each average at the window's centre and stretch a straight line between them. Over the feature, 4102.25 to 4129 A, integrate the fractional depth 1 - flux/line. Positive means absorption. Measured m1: 8.2 A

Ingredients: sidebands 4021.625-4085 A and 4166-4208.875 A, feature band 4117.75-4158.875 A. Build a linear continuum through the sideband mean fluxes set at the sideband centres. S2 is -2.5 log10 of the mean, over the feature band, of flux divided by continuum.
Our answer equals 0.279 mag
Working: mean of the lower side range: 6.87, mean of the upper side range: 3.66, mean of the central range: 3.73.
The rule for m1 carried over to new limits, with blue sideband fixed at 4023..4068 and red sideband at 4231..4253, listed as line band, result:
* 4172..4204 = 7.7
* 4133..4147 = 5.0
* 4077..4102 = 8.8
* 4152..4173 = 6.7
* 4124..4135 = 4.2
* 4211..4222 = 1.3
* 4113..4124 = 4.1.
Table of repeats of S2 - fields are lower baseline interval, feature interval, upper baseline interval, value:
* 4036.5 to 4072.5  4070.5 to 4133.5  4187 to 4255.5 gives 0.436 mag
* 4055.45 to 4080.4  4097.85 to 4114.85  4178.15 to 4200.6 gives 0.220 mag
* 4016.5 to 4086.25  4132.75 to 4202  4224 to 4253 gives 0.322 mag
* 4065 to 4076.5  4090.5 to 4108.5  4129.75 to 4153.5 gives 0.150 mag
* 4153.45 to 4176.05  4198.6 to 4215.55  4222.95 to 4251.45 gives -0.037 mag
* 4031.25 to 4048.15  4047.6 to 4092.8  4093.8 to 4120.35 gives 0.157 mag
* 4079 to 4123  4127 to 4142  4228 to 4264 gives 0.120 mag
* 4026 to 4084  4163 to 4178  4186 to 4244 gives 0.246 mag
